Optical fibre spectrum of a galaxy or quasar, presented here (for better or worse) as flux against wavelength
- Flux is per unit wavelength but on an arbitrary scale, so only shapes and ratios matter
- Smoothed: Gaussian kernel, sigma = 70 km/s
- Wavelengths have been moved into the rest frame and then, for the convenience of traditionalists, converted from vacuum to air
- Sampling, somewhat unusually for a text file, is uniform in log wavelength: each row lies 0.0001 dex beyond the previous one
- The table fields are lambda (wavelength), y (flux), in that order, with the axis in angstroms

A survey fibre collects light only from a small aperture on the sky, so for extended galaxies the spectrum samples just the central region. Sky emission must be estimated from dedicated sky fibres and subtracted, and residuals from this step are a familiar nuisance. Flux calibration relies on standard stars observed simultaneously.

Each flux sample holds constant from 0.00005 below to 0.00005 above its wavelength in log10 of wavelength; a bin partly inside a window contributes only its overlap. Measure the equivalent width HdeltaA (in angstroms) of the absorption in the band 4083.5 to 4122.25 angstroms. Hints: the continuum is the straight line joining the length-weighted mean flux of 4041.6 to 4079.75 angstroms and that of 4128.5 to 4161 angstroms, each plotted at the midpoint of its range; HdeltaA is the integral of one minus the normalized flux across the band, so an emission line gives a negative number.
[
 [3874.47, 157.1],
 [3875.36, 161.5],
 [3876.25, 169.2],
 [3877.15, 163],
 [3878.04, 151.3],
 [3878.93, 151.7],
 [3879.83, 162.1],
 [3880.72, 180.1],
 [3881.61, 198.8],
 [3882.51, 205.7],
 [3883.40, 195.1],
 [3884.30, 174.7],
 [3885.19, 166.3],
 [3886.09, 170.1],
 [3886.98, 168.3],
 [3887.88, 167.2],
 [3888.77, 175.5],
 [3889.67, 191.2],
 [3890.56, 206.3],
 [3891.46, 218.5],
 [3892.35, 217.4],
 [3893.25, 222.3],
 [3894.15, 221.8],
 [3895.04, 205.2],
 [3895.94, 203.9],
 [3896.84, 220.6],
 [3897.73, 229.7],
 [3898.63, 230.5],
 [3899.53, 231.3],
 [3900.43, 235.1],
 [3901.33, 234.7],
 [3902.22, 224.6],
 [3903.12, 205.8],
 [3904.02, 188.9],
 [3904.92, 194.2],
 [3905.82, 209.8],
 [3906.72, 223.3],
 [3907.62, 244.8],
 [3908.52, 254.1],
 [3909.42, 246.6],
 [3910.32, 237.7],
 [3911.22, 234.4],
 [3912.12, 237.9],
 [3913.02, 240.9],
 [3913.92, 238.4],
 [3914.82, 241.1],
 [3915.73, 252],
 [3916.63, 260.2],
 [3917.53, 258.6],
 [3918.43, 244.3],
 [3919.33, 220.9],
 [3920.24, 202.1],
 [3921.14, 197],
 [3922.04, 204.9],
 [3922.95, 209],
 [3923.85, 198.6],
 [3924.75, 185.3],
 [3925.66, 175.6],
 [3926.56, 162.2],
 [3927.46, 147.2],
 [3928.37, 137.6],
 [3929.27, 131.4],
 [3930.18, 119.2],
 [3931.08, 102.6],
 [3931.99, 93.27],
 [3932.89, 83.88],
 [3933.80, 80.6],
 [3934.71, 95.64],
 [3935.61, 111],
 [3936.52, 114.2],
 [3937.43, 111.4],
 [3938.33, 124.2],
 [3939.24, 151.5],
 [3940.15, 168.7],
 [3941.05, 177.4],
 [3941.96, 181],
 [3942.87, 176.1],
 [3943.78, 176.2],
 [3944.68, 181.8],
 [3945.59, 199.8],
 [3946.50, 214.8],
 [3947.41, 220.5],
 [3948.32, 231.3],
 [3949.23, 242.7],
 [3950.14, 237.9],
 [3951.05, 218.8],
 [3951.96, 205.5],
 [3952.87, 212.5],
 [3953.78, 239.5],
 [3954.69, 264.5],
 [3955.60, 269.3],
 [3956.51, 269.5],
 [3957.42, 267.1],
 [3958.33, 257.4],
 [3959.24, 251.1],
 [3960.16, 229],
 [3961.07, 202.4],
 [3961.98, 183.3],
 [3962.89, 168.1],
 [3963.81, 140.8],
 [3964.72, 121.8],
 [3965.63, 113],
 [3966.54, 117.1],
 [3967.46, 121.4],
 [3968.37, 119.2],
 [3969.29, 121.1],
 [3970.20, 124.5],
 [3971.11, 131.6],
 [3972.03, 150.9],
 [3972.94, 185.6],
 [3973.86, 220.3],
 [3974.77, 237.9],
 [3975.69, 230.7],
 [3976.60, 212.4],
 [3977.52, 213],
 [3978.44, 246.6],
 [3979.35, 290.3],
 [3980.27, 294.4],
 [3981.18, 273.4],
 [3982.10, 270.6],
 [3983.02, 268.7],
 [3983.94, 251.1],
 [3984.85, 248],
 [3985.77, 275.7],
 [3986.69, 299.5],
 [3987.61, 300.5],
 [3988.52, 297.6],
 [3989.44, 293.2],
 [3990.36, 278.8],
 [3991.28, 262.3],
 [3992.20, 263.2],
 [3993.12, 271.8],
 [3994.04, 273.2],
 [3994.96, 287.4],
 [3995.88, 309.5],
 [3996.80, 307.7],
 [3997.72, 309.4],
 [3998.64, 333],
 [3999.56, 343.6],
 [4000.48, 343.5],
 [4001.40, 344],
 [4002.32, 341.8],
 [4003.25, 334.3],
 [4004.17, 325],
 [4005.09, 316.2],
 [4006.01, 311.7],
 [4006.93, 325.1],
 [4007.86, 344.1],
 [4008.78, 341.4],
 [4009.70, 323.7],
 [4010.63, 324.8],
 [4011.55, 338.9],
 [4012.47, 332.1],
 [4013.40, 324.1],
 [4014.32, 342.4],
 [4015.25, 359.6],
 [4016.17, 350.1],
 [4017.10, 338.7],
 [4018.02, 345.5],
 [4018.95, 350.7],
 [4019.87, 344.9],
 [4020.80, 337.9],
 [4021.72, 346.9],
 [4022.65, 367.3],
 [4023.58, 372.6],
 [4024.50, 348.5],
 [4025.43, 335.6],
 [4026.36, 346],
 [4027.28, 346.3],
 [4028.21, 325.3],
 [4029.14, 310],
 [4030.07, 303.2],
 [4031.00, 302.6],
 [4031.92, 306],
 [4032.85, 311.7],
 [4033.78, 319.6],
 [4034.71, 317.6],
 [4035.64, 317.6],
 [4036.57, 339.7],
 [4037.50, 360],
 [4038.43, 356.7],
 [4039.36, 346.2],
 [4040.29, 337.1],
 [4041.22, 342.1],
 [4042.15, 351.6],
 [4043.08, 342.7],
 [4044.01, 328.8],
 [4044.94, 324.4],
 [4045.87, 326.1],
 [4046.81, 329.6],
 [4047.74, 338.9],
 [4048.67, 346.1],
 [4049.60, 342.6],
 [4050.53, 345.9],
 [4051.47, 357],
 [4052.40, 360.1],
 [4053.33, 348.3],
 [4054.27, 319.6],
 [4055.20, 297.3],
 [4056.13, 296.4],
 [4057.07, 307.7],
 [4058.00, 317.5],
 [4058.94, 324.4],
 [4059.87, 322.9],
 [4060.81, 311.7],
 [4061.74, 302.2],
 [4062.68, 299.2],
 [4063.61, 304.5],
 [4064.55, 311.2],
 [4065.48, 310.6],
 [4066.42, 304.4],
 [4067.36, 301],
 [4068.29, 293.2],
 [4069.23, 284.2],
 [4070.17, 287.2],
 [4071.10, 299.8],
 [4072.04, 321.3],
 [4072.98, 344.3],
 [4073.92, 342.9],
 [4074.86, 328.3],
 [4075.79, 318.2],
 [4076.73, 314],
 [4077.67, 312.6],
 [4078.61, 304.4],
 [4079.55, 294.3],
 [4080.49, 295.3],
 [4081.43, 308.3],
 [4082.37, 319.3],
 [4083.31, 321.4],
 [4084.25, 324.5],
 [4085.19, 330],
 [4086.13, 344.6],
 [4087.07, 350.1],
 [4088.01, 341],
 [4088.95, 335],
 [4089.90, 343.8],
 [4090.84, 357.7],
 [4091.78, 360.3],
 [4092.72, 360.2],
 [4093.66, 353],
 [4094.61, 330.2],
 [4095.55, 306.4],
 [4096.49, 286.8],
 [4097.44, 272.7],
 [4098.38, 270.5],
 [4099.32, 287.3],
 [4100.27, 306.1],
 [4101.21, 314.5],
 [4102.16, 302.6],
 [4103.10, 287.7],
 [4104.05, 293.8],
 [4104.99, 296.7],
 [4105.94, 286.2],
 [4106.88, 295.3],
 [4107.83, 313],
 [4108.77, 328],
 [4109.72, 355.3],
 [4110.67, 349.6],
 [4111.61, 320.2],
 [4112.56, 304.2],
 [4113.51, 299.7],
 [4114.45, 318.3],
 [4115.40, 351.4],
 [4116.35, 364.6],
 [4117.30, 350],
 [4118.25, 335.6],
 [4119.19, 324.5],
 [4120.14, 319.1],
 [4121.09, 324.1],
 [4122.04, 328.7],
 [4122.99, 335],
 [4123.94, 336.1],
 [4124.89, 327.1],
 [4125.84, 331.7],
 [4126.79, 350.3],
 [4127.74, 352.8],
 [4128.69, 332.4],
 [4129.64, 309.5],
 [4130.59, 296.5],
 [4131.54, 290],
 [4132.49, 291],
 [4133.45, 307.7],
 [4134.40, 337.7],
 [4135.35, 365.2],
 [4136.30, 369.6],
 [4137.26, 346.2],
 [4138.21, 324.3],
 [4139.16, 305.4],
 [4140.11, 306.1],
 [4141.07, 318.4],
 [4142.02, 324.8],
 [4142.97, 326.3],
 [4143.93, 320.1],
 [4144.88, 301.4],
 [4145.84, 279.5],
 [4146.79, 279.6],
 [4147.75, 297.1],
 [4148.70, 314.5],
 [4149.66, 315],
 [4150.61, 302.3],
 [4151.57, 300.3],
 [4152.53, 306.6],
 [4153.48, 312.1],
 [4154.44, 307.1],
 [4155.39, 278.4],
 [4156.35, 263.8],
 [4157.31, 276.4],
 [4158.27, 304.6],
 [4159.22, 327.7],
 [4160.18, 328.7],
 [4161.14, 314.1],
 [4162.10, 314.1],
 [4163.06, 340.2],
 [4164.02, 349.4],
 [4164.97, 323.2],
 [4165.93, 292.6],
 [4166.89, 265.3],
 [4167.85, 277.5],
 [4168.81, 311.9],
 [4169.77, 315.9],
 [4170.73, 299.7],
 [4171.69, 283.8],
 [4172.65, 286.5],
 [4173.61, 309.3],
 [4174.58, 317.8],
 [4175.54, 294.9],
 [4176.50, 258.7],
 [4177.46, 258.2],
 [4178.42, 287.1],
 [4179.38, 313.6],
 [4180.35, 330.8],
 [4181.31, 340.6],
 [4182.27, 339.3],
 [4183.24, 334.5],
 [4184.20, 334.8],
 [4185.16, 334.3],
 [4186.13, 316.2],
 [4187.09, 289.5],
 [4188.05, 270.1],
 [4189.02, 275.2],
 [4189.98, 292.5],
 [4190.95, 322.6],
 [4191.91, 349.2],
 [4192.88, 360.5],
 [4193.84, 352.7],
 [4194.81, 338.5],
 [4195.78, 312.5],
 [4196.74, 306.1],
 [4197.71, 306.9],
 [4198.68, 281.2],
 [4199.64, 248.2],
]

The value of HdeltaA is -0.9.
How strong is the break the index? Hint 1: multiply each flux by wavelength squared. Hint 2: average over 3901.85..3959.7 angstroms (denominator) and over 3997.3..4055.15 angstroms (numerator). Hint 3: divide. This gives 1.78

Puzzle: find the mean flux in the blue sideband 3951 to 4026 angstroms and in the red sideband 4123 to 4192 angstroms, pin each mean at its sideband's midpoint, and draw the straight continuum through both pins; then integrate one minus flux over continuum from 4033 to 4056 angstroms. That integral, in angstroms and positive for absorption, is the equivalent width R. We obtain -4.2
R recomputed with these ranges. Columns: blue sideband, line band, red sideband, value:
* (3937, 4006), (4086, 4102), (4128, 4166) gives -1.9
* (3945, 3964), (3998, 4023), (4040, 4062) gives -4.5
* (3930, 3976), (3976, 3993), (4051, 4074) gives -4.1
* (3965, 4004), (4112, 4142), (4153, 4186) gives -3.4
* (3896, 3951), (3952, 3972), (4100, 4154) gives 2.7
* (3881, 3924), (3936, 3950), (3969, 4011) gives 3.7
